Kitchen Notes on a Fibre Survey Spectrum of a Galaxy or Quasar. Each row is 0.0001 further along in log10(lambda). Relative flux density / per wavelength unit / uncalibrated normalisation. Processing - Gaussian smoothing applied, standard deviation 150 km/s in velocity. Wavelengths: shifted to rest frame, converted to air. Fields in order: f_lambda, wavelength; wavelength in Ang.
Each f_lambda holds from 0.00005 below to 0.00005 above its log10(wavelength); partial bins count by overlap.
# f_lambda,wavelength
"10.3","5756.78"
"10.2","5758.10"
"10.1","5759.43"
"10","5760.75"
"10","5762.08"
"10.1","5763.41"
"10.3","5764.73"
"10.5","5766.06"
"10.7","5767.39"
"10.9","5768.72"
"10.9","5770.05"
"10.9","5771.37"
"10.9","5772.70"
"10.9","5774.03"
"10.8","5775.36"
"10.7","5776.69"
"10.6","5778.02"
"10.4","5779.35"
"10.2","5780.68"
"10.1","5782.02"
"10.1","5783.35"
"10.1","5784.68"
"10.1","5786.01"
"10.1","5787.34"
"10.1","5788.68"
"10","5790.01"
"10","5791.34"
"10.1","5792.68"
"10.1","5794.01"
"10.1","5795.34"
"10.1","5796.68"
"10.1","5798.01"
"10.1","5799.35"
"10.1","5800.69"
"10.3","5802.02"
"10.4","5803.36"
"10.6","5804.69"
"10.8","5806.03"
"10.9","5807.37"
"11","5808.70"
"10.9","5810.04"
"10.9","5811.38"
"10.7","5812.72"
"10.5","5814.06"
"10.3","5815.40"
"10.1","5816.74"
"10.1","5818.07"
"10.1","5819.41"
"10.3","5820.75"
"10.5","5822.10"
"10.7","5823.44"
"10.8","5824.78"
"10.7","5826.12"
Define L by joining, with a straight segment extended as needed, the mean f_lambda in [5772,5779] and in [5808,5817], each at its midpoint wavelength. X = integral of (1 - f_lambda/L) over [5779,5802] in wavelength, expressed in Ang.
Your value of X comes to 1.30 Ang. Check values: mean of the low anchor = 10.8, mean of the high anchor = 10.7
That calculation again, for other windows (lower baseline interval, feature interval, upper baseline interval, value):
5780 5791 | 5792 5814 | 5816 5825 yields -0.49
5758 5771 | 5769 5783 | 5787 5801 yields -0.50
